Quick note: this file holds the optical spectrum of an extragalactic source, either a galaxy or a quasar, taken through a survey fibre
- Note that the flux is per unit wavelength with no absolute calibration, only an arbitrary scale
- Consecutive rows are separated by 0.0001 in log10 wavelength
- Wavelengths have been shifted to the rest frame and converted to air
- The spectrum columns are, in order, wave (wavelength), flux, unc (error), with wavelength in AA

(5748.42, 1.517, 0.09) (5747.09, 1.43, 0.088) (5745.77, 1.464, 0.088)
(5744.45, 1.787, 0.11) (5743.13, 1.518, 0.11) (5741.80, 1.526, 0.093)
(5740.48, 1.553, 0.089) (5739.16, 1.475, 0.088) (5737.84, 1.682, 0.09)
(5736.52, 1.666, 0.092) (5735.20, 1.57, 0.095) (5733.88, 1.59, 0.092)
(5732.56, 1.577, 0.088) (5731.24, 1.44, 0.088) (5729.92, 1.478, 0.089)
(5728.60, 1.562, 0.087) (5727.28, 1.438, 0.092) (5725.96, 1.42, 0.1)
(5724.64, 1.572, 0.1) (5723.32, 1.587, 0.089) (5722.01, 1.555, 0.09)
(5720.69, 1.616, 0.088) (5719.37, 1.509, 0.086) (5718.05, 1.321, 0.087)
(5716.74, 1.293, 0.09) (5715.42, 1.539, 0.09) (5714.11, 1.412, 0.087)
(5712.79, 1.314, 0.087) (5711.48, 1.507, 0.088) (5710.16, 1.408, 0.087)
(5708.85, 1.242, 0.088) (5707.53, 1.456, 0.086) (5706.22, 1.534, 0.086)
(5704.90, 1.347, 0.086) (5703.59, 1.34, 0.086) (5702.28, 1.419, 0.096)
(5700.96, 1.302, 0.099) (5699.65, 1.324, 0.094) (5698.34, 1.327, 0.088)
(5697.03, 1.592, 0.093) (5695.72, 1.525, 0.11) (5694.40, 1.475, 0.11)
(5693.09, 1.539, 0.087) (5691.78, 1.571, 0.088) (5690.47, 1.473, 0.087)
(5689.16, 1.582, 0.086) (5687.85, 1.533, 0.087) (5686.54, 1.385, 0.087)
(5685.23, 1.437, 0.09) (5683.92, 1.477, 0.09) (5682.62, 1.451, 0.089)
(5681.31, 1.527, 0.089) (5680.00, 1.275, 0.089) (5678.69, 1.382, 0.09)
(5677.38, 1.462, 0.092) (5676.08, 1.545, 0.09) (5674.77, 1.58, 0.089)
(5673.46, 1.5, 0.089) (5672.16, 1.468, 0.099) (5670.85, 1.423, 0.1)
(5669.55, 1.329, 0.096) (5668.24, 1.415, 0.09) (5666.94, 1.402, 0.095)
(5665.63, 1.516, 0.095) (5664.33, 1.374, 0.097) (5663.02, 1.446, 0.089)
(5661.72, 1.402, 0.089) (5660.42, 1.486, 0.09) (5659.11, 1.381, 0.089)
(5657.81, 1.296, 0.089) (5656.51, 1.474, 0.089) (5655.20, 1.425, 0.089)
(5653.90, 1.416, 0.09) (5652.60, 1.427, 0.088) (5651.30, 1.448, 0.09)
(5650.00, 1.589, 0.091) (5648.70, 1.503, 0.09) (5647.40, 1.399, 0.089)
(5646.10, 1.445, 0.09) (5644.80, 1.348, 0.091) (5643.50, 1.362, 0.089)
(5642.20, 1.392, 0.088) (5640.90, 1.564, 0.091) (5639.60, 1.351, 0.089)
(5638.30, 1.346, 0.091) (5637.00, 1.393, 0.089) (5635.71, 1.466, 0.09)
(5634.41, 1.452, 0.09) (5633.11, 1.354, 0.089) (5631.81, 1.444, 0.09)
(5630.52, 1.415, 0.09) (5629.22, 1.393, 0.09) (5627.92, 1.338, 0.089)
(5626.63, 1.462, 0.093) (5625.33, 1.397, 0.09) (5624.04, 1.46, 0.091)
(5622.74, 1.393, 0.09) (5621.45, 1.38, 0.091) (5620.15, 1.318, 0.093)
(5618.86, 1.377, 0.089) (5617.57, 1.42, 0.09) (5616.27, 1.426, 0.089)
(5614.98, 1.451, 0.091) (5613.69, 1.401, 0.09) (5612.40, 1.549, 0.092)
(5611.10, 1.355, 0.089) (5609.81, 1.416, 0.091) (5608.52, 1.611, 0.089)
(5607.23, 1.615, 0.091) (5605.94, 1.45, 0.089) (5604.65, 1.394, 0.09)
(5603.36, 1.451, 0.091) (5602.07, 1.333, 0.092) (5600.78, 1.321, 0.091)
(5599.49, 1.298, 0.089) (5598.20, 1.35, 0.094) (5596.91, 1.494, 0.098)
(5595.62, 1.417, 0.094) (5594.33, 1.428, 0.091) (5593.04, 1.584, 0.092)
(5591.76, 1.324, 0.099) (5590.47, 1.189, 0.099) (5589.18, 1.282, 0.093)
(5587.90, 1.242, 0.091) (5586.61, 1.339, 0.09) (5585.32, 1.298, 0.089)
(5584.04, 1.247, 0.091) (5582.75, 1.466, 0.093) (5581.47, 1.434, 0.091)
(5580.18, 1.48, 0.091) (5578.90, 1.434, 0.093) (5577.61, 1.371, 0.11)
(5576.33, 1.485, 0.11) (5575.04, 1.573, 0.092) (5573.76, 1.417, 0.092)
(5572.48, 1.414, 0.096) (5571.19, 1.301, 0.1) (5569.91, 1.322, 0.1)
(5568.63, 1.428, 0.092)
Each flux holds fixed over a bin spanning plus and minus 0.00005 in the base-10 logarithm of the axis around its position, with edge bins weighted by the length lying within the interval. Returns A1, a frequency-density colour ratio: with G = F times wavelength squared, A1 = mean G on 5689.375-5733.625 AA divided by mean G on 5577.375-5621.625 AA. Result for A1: 1.08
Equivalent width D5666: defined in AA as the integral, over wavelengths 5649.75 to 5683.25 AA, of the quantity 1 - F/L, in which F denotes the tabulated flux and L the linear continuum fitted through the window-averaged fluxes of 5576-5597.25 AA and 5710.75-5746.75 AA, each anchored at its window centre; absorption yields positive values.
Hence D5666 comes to 0.4 AA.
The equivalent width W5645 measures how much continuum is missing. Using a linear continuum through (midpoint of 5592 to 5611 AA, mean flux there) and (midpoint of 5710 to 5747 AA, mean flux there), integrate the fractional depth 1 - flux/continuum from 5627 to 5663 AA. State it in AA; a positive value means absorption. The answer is 1.1 AA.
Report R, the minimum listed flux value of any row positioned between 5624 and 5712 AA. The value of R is 1.242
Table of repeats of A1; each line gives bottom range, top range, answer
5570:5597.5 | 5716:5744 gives 1.15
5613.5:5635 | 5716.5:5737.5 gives 1.12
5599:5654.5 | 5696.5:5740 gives 1.07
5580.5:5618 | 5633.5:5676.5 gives 1.04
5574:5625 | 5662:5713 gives 1.06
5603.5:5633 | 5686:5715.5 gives 1.04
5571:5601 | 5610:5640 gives 1.03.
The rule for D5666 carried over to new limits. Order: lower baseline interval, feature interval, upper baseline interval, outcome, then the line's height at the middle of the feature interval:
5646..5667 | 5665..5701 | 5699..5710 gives -1.5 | 1.4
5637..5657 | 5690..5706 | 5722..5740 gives 0.6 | 1.5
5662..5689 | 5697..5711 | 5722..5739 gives 1.1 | 1.5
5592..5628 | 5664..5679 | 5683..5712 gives -0.1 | 1.44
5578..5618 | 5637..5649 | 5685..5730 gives 0.1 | 1.42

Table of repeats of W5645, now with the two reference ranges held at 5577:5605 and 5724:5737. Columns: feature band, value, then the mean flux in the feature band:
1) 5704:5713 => 0.6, 1.4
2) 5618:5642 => 0.2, 1.41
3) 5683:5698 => -0.2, 1.5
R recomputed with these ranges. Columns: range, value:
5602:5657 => 1.318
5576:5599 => 1.189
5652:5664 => 1.296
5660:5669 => 1.374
